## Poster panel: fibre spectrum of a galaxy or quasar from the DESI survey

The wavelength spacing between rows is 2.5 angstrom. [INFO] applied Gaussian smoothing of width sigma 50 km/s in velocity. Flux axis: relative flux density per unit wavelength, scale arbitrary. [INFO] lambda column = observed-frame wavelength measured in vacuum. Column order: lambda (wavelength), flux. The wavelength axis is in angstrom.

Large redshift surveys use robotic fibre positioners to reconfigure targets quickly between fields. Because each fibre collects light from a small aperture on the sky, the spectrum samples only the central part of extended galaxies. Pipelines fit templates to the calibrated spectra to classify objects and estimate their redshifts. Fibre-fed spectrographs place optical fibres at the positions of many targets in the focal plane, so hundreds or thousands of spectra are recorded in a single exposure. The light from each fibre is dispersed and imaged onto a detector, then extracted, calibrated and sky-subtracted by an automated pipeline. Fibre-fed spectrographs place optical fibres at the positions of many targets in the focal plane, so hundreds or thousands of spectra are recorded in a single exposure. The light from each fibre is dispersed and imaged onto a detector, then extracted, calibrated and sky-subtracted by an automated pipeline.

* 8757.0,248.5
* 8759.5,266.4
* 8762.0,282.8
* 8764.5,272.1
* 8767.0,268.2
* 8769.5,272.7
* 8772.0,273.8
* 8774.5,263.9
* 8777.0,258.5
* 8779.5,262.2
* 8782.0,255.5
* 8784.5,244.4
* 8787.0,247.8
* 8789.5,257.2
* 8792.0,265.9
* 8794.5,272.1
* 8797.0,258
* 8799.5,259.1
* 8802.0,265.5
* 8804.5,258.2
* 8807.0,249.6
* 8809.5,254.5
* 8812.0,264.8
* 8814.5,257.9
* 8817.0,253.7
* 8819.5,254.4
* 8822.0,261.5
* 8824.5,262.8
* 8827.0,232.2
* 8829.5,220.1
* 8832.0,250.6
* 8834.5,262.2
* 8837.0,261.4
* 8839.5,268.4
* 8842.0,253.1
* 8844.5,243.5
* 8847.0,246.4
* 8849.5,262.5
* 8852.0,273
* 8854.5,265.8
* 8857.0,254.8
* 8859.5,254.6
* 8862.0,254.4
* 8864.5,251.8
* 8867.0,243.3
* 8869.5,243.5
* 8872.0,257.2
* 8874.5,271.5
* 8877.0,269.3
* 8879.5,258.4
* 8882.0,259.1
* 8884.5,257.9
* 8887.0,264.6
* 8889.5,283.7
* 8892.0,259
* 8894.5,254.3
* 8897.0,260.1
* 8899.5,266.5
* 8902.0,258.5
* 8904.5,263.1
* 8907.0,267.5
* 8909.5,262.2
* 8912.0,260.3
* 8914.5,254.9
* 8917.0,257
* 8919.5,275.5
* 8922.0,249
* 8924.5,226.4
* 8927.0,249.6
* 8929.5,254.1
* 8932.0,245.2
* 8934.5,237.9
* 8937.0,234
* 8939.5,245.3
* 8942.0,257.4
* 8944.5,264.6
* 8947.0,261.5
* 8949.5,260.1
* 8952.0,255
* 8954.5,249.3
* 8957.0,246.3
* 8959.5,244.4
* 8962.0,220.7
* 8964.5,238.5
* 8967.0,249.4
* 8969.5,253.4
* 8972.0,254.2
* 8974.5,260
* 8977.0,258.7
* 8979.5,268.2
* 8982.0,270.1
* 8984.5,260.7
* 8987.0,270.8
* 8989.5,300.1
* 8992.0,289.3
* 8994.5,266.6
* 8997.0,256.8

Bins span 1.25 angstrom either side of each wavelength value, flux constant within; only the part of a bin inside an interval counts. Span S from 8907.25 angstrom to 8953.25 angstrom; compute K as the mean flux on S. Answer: 253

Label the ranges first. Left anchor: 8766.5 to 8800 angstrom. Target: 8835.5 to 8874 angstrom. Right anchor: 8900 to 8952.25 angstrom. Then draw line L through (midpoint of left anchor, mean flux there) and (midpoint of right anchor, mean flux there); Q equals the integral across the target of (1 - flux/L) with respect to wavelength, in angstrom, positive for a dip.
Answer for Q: 0.3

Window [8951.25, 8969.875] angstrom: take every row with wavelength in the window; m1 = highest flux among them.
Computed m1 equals 255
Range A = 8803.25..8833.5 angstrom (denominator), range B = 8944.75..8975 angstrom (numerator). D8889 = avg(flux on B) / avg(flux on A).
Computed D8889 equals 0.99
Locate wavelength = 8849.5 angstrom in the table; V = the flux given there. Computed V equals 262.5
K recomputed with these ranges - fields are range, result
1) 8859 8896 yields 259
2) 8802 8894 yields 257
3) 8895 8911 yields 263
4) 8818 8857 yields 255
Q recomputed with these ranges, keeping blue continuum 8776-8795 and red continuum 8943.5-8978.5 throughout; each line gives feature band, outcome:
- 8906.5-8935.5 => -0.05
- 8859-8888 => -0.33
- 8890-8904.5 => -0.45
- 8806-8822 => 0.00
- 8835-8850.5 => -0.04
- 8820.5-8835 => 0.47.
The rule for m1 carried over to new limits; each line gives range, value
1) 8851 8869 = 273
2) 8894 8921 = 275.5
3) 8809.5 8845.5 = 268.4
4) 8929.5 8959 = 264.6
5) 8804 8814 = 264.8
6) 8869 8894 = 283.7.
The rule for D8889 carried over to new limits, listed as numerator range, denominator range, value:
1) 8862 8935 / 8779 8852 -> 1.01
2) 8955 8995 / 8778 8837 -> 1.01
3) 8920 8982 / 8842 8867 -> 0.98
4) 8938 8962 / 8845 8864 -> 0.98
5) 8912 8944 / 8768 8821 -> 0.96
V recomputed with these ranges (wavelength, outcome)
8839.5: 268.4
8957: 246.3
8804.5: 258.2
